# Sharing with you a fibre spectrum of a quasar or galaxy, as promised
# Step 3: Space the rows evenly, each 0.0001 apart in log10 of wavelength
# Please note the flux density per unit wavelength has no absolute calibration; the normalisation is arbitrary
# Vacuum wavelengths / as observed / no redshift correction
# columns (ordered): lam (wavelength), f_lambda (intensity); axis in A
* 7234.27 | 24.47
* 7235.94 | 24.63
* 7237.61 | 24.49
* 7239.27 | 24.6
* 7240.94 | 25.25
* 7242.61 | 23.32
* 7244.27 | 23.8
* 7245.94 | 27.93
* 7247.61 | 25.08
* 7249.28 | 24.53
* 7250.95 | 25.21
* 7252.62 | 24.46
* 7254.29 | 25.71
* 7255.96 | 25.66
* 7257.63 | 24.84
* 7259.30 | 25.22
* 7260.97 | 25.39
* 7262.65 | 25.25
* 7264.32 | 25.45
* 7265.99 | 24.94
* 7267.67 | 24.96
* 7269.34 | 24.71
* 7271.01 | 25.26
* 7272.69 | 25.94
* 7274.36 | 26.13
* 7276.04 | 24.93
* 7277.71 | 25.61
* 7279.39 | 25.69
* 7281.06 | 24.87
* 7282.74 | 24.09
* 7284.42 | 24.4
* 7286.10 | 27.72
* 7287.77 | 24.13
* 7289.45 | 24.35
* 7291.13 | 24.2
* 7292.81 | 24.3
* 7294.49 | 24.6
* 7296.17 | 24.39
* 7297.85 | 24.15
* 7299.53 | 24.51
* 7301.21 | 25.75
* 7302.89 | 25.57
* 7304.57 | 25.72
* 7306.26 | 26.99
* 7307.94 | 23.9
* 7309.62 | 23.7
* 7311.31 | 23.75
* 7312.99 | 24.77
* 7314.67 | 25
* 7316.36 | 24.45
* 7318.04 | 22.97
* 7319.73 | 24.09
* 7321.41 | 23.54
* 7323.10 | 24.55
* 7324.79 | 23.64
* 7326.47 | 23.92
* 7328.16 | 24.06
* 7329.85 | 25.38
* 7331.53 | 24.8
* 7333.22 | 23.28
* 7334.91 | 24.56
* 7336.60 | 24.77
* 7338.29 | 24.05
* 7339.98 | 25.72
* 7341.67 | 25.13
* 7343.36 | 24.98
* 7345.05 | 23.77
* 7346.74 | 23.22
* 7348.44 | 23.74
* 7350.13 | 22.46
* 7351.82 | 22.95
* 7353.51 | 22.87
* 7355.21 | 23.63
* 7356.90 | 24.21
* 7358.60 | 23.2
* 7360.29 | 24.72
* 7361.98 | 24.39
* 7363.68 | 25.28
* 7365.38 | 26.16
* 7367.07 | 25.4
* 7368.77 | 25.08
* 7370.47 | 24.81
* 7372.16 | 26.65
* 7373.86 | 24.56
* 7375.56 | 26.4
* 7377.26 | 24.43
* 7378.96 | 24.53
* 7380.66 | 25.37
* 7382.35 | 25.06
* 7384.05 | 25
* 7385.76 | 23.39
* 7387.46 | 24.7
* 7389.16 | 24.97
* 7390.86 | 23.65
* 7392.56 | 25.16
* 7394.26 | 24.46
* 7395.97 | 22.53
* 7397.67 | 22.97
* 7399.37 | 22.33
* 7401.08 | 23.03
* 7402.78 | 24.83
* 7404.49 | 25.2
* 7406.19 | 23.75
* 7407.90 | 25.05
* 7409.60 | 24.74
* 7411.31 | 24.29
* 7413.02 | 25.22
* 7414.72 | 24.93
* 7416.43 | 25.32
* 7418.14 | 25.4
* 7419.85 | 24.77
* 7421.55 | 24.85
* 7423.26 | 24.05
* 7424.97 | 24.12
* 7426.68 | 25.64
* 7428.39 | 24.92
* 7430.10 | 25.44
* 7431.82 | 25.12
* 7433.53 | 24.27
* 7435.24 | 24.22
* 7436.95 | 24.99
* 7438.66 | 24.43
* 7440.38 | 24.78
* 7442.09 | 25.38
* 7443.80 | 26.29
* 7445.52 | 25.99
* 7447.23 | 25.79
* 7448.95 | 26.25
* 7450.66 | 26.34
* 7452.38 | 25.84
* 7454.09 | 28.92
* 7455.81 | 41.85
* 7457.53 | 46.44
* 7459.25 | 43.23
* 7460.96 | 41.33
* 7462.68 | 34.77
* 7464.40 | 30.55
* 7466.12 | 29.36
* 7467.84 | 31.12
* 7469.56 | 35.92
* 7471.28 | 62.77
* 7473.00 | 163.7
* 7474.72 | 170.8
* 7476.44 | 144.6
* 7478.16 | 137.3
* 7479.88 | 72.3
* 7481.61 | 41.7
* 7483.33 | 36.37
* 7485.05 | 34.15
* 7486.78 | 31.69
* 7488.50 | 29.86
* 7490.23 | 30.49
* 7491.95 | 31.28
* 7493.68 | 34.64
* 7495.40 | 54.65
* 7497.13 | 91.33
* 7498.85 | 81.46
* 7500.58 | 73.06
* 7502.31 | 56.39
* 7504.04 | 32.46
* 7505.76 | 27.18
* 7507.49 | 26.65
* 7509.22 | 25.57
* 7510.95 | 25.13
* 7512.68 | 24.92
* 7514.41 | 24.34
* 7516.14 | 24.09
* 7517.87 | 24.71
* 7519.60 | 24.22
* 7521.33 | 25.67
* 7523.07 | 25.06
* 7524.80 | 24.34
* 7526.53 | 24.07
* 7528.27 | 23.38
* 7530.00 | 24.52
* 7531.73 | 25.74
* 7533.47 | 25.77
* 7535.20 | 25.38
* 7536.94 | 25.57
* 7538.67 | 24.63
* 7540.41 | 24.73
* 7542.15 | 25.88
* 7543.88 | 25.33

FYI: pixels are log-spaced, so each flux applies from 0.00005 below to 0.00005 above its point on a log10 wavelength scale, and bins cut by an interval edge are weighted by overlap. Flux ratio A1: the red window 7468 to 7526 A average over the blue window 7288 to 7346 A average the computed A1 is 2.14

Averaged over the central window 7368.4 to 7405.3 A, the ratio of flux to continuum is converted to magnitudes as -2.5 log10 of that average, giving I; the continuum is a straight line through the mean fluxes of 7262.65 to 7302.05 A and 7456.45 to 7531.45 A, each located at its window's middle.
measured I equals 0.43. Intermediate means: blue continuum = 25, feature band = 24.5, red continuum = 48.1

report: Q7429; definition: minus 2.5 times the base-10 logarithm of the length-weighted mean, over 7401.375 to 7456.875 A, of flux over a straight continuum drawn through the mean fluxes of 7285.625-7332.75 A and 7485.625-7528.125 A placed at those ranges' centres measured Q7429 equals 0.22 mag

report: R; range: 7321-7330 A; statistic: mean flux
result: 24.1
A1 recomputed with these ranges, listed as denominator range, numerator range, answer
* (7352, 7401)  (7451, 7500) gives 2.38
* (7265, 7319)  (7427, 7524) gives 1.74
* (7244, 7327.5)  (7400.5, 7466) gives 1.10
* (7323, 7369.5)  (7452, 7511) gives 2.27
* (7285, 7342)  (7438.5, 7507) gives 2.07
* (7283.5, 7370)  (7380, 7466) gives 1.09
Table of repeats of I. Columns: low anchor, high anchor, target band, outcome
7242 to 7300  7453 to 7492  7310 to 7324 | 0.33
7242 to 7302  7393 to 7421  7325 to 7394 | 0.00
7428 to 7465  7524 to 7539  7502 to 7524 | -0.06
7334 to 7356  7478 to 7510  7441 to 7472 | 0.25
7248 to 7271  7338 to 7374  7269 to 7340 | 0.00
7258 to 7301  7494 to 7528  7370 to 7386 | 0.20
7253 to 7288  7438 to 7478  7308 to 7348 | 0.34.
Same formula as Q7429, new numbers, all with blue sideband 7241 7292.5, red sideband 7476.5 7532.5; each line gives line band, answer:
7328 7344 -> 0.20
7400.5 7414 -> 0.37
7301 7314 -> 0.12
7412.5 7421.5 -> 0.37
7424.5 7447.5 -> 0.41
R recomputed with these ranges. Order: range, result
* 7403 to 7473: 30.5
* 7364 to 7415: 24.6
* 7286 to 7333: 24.5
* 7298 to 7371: 24.4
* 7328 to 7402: 24.4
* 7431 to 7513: 46.7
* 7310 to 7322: 24.1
